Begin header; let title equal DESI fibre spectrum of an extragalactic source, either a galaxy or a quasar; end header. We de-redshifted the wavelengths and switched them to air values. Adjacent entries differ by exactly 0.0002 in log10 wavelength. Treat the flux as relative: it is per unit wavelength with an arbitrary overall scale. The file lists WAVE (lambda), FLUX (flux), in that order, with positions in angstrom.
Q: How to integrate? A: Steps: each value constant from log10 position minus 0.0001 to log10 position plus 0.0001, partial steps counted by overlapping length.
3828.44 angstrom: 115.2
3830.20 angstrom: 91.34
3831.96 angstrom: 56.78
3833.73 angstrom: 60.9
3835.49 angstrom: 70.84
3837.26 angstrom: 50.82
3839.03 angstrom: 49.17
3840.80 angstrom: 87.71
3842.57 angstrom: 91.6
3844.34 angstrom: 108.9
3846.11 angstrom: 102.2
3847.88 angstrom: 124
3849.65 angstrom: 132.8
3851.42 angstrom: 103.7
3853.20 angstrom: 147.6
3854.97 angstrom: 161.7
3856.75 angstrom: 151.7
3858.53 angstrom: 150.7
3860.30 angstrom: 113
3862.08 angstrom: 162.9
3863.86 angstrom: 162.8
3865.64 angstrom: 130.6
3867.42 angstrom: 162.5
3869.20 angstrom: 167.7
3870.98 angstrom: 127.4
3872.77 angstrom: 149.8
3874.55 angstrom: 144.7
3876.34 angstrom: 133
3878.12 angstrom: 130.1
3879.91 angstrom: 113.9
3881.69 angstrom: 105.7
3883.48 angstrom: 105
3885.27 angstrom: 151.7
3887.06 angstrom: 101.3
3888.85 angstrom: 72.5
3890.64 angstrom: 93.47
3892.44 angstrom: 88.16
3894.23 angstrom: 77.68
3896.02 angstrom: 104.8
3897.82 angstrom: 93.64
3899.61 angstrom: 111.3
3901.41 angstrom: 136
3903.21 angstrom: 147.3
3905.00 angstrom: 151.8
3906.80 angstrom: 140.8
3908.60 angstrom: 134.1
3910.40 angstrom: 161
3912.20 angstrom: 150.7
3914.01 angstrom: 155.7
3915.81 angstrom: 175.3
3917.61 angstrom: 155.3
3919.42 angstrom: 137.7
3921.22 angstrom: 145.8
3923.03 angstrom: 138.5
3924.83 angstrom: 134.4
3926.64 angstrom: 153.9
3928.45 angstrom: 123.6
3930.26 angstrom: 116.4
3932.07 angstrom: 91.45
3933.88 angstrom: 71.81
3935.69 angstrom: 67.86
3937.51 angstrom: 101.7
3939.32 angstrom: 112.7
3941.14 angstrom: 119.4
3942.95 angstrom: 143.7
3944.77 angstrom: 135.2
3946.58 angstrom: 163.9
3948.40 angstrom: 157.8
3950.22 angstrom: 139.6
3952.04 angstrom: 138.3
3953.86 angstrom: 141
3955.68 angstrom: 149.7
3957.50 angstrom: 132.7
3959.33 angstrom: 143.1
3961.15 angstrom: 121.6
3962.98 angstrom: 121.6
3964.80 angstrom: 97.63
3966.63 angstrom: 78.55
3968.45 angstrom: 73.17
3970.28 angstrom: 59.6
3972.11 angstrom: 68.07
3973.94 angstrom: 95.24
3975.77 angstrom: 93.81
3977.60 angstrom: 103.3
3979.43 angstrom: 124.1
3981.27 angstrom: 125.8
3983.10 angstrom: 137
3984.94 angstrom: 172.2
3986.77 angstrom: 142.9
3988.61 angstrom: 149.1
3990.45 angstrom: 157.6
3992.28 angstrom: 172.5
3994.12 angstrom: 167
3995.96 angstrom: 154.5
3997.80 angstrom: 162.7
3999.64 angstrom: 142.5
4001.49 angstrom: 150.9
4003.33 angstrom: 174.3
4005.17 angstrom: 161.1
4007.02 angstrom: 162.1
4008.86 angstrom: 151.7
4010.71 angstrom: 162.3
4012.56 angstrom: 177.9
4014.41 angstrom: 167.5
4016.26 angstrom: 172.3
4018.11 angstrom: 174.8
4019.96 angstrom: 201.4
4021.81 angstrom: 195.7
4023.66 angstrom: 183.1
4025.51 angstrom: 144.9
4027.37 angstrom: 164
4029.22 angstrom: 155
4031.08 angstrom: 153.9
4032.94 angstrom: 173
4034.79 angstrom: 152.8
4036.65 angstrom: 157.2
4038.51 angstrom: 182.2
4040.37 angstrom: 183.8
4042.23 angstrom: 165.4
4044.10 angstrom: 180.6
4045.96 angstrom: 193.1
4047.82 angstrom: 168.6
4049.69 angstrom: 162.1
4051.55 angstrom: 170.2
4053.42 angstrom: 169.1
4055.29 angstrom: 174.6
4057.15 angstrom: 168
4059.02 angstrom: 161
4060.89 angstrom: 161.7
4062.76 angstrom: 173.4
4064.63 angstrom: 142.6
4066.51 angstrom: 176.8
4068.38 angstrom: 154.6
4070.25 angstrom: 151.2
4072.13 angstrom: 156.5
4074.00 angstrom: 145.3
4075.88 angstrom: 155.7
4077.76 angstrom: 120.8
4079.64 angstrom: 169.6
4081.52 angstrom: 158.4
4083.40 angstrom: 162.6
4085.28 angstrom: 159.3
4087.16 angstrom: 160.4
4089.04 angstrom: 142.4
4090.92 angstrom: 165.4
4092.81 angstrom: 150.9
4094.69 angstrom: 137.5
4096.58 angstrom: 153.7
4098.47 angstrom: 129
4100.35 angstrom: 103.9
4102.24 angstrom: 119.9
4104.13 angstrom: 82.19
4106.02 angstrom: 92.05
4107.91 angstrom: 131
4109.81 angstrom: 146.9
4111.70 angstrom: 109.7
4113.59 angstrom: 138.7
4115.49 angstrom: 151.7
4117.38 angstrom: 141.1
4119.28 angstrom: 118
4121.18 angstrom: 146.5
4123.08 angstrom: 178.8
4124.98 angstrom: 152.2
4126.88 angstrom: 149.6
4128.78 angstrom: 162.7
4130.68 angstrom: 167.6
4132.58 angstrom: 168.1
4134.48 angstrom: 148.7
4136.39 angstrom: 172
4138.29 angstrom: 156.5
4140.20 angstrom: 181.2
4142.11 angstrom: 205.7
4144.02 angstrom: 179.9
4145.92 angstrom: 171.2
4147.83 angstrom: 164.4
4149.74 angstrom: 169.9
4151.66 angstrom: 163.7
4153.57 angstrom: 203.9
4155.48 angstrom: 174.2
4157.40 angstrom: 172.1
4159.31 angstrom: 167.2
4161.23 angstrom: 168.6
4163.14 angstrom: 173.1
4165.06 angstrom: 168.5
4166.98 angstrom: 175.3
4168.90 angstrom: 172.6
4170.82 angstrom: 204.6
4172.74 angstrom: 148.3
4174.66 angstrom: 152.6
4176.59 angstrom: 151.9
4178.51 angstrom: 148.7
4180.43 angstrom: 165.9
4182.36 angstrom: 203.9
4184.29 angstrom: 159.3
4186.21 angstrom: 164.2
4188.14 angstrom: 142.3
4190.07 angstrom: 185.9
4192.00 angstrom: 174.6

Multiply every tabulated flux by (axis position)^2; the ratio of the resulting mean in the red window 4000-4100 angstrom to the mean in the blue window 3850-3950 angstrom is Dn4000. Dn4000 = 1.35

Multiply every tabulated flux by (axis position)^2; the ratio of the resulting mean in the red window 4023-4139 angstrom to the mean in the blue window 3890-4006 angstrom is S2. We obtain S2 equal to 1.3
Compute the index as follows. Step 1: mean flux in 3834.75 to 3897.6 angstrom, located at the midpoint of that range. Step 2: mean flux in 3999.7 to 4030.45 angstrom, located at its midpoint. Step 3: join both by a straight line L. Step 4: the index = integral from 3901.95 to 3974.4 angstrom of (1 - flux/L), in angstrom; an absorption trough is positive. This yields 7.4 angstrom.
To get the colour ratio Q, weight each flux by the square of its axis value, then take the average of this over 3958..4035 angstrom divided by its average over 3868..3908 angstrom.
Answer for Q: 1.26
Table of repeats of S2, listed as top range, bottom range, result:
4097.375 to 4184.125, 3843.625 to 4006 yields 1.35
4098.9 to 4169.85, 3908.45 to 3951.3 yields 1.30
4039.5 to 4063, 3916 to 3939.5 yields 1.51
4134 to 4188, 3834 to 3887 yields 1.61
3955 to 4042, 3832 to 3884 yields 1.31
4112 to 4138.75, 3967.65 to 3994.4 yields 1.34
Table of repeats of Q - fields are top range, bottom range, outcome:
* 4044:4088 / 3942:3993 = 1.35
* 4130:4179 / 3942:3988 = 1.53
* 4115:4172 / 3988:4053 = 1.07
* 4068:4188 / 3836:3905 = 1.48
